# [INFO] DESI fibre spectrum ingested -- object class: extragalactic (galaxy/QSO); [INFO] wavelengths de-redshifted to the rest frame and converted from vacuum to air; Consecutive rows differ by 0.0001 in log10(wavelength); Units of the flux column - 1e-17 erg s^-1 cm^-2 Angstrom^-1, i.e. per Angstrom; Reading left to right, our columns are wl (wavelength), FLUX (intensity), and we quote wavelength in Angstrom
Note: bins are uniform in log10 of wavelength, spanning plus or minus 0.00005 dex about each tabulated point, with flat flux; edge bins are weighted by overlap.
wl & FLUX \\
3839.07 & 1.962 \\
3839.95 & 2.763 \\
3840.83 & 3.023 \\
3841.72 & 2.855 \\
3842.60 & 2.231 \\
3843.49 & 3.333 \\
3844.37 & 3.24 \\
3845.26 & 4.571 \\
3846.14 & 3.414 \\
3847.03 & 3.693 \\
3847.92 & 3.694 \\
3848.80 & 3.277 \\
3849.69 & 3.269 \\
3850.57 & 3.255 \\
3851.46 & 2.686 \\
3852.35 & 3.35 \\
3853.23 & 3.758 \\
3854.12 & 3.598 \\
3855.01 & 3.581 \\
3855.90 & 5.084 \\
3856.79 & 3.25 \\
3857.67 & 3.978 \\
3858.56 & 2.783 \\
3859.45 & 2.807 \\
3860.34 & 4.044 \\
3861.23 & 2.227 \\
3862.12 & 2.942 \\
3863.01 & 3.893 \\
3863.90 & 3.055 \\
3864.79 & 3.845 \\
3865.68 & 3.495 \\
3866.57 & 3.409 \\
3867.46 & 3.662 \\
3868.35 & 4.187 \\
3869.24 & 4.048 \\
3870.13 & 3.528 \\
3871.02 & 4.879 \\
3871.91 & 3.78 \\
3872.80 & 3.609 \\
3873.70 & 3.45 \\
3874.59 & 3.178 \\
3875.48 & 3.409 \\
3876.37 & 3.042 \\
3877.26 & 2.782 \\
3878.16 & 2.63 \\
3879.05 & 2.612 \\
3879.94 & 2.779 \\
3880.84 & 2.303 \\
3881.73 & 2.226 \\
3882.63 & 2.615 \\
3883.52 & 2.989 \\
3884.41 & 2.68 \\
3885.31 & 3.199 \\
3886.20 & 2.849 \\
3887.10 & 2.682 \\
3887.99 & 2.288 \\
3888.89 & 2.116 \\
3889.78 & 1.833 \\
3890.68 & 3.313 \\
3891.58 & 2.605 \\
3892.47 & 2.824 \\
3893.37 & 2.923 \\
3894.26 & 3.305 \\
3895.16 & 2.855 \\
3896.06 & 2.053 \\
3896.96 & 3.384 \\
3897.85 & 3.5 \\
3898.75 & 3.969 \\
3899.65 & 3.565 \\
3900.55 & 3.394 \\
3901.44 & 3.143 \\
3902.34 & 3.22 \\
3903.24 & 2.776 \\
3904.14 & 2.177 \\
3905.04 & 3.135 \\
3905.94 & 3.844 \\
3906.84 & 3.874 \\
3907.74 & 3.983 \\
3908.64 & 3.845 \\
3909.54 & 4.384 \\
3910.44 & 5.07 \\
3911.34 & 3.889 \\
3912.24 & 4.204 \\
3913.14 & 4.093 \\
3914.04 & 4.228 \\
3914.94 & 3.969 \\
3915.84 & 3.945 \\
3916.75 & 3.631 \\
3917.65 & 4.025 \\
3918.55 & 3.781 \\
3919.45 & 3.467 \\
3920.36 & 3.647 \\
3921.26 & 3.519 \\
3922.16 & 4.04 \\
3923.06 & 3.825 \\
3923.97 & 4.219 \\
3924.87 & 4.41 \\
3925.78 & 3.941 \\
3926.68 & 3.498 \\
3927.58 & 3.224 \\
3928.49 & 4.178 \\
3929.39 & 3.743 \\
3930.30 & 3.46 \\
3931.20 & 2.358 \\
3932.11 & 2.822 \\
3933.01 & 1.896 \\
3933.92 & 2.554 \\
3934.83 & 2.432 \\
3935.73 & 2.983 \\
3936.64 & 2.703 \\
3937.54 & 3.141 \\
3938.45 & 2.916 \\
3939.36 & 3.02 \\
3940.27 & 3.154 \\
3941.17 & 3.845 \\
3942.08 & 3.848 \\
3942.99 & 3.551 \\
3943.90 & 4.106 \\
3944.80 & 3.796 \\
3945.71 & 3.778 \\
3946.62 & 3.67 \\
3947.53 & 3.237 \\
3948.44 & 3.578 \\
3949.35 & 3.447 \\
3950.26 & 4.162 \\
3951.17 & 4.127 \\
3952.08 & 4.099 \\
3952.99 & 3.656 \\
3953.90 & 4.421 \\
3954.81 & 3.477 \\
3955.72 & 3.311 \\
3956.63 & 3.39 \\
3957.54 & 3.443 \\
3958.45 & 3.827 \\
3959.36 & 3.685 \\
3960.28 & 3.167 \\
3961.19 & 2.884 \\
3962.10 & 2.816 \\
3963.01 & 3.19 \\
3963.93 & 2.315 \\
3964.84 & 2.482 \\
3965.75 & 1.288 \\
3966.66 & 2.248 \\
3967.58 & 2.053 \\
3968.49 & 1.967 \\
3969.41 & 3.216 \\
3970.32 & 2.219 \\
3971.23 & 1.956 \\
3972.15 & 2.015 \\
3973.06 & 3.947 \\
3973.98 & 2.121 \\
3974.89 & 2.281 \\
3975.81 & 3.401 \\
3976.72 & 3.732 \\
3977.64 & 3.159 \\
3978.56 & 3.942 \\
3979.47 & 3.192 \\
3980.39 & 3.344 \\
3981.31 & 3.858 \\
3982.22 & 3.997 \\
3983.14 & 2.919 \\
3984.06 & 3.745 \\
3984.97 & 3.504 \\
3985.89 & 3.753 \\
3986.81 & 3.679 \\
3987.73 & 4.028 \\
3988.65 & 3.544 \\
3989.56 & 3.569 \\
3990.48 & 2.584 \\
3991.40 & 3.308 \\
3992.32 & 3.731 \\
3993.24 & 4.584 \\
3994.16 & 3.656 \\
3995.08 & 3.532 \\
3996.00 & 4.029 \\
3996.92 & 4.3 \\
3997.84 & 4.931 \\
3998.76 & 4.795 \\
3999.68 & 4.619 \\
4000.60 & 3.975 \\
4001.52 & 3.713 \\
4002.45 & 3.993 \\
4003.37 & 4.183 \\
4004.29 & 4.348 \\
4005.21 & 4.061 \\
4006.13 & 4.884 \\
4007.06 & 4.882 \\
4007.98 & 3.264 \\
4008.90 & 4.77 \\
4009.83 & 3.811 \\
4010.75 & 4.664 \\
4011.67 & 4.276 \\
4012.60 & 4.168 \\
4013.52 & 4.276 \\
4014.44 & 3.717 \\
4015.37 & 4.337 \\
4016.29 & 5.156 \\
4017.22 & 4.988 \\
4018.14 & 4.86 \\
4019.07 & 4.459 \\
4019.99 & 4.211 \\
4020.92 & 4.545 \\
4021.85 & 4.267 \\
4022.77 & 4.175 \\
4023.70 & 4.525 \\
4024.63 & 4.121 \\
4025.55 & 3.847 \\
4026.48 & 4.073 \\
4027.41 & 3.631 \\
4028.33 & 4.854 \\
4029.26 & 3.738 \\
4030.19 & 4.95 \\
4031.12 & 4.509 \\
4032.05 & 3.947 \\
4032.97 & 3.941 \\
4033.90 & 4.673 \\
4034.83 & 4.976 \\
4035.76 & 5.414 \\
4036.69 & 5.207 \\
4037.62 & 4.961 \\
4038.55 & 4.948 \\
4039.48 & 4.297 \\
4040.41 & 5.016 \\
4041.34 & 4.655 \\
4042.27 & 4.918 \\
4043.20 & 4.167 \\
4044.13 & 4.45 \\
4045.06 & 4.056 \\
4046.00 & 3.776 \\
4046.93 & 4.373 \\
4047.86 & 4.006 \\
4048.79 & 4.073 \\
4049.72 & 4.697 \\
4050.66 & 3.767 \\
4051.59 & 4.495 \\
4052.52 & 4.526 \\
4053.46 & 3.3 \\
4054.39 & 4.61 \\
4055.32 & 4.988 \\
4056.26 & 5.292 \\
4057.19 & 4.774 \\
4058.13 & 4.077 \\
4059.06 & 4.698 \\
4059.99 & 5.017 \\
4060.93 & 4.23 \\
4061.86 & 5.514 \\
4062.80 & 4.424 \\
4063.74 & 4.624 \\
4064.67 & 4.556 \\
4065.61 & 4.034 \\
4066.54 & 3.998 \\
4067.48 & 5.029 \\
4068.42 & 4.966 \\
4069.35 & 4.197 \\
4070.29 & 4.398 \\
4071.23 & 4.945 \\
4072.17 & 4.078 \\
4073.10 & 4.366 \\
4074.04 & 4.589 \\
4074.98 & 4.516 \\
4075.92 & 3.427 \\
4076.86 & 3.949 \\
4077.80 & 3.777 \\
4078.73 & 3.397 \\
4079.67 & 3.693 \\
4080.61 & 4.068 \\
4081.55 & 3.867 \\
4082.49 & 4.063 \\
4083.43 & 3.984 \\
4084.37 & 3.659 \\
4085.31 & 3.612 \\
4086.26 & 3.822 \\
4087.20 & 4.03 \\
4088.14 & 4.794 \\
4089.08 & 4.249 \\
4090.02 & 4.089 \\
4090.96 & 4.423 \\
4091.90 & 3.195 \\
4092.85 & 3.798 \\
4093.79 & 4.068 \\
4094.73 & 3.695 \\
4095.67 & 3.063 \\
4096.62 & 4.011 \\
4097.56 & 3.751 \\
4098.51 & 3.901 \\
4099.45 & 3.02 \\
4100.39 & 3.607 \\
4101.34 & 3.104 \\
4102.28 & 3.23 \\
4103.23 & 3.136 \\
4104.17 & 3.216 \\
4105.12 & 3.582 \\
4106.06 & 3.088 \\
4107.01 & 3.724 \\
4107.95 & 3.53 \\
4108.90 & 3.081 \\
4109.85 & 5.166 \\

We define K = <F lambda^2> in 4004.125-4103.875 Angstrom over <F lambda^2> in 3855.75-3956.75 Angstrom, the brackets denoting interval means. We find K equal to 1.35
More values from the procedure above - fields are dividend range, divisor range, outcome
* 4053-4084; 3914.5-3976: 1.41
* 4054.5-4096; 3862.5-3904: 1.49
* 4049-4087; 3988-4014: 1.09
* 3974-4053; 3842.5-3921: 1.32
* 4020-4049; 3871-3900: 1.62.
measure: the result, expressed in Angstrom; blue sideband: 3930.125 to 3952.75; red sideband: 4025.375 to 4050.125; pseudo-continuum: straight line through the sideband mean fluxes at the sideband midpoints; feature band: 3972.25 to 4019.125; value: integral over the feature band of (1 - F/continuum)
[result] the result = 0.6 Angstrom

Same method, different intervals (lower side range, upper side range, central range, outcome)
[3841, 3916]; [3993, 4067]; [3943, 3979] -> 6.71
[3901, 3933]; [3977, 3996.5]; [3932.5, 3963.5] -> 2.16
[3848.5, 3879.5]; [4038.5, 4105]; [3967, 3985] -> 3.82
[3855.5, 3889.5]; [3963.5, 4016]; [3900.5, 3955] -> -3.34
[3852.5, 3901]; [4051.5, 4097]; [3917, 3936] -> 0.10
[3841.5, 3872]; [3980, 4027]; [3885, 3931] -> 3.09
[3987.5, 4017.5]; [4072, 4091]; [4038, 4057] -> -1.69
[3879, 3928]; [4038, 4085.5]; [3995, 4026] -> -2.37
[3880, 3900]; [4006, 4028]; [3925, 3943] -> 0.86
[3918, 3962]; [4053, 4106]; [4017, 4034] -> -2.09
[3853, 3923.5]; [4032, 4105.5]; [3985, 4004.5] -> -0.34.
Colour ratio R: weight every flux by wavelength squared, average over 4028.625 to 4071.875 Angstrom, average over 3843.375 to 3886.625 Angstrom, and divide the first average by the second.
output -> 1.49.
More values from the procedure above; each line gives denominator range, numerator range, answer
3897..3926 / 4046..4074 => 1.28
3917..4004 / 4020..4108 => 1.29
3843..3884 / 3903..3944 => 1.09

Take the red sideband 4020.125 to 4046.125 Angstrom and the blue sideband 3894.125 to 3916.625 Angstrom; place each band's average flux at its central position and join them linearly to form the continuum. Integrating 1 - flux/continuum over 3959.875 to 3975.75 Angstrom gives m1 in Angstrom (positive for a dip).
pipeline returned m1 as 6.0 Angstrom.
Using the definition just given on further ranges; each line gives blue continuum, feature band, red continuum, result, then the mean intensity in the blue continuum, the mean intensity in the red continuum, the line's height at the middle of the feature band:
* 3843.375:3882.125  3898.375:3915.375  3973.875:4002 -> -1.1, 3.4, 3.68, 3.5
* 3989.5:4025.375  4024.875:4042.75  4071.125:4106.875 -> -2.1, 4.22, 3.8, 4.08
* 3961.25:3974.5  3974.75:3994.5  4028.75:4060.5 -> -4.5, 2.43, 4.51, 2.88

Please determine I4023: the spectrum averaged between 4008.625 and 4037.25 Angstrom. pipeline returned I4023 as 4.42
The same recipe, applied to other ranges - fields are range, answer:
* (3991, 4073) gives 4.4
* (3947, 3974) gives 3.07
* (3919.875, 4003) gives 3.4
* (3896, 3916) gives 3.66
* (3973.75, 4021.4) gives 3.96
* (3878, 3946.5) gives 3.31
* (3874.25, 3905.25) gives 2.86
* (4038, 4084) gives 4.36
